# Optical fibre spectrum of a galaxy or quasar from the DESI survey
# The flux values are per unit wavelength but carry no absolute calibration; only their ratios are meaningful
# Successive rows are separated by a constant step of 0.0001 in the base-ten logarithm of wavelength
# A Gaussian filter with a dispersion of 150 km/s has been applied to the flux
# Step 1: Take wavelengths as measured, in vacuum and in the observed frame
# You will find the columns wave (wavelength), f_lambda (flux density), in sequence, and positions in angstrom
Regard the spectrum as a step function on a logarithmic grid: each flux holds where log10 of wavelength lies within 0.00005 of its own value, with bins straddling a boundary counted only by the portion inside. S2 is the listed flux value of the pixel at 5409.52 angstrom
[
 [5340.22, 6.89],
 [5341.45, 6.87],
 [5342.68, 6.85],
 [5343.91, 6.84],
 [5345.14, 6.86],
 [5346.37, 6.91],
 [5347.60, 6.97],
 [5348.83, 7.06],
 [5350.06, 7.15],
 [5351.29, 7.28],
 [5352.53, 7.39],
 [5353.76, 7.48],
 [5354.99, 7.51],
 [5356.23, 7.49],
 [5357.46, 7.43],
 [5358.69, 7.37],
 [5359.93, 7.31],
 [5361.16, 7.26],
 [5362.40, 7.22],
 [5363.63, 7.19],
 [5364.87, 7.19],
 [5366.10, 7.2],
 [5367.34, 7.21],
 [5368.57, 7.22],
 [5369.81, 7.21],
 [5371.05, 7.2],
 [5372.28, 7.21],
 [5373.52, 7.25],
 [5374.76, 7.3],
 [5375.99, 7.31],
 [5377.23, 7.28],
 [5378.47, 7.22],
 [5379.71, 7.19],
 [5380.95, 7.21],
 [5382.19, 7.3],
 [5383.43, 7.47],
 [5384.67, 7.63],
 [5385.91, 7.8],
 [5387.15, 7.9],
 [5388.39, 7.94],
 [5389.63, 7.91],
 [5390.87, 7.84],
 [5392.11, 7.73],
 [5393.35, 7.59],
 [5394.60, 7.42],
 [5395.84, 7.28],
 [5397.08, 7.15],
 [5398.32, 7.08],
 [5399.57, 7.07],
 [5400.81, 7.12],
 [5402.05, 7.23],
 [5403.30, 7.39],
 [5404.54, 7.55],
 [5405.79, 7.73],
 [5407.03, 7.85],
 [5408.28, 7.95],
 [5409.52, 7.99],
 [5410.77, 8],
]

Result 7.99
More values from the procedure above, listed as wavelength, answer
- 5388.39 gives 7.94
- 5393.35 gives 7.59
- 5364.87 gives 7.19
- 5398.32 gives 7.08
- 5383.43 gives 7.47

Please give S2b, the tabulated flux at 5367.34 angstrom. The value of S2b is 7.21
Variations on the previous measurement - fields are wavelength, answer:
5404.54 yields 7.55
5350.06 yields 7.15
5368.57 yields 7.22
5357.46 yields 7.43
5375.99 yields 7.31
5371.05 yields 7.2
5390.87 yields 7.84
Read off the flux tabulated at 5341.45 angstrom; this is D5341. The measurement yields 6.87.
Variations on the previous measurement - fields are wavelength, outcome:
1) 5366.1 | 7.2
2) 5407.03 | 7.85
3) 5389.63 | 7.91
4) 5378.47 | 7.22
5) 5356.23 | 7.49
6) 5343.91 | 6.84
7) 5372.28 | 7.21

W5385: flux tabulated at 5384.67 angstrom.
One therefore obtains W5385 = 7.63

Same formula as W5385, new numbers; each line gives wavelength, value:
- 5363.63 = 7.19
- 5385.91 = 7.8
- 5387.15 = 7.9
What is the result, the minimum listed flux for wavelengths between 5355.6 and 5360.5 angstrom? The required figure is 7.31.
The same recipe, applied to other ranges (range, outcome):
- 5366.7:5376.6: 7.2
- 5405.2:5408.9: 7.73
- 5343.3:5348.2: 6.84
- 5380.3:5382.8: 7.21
